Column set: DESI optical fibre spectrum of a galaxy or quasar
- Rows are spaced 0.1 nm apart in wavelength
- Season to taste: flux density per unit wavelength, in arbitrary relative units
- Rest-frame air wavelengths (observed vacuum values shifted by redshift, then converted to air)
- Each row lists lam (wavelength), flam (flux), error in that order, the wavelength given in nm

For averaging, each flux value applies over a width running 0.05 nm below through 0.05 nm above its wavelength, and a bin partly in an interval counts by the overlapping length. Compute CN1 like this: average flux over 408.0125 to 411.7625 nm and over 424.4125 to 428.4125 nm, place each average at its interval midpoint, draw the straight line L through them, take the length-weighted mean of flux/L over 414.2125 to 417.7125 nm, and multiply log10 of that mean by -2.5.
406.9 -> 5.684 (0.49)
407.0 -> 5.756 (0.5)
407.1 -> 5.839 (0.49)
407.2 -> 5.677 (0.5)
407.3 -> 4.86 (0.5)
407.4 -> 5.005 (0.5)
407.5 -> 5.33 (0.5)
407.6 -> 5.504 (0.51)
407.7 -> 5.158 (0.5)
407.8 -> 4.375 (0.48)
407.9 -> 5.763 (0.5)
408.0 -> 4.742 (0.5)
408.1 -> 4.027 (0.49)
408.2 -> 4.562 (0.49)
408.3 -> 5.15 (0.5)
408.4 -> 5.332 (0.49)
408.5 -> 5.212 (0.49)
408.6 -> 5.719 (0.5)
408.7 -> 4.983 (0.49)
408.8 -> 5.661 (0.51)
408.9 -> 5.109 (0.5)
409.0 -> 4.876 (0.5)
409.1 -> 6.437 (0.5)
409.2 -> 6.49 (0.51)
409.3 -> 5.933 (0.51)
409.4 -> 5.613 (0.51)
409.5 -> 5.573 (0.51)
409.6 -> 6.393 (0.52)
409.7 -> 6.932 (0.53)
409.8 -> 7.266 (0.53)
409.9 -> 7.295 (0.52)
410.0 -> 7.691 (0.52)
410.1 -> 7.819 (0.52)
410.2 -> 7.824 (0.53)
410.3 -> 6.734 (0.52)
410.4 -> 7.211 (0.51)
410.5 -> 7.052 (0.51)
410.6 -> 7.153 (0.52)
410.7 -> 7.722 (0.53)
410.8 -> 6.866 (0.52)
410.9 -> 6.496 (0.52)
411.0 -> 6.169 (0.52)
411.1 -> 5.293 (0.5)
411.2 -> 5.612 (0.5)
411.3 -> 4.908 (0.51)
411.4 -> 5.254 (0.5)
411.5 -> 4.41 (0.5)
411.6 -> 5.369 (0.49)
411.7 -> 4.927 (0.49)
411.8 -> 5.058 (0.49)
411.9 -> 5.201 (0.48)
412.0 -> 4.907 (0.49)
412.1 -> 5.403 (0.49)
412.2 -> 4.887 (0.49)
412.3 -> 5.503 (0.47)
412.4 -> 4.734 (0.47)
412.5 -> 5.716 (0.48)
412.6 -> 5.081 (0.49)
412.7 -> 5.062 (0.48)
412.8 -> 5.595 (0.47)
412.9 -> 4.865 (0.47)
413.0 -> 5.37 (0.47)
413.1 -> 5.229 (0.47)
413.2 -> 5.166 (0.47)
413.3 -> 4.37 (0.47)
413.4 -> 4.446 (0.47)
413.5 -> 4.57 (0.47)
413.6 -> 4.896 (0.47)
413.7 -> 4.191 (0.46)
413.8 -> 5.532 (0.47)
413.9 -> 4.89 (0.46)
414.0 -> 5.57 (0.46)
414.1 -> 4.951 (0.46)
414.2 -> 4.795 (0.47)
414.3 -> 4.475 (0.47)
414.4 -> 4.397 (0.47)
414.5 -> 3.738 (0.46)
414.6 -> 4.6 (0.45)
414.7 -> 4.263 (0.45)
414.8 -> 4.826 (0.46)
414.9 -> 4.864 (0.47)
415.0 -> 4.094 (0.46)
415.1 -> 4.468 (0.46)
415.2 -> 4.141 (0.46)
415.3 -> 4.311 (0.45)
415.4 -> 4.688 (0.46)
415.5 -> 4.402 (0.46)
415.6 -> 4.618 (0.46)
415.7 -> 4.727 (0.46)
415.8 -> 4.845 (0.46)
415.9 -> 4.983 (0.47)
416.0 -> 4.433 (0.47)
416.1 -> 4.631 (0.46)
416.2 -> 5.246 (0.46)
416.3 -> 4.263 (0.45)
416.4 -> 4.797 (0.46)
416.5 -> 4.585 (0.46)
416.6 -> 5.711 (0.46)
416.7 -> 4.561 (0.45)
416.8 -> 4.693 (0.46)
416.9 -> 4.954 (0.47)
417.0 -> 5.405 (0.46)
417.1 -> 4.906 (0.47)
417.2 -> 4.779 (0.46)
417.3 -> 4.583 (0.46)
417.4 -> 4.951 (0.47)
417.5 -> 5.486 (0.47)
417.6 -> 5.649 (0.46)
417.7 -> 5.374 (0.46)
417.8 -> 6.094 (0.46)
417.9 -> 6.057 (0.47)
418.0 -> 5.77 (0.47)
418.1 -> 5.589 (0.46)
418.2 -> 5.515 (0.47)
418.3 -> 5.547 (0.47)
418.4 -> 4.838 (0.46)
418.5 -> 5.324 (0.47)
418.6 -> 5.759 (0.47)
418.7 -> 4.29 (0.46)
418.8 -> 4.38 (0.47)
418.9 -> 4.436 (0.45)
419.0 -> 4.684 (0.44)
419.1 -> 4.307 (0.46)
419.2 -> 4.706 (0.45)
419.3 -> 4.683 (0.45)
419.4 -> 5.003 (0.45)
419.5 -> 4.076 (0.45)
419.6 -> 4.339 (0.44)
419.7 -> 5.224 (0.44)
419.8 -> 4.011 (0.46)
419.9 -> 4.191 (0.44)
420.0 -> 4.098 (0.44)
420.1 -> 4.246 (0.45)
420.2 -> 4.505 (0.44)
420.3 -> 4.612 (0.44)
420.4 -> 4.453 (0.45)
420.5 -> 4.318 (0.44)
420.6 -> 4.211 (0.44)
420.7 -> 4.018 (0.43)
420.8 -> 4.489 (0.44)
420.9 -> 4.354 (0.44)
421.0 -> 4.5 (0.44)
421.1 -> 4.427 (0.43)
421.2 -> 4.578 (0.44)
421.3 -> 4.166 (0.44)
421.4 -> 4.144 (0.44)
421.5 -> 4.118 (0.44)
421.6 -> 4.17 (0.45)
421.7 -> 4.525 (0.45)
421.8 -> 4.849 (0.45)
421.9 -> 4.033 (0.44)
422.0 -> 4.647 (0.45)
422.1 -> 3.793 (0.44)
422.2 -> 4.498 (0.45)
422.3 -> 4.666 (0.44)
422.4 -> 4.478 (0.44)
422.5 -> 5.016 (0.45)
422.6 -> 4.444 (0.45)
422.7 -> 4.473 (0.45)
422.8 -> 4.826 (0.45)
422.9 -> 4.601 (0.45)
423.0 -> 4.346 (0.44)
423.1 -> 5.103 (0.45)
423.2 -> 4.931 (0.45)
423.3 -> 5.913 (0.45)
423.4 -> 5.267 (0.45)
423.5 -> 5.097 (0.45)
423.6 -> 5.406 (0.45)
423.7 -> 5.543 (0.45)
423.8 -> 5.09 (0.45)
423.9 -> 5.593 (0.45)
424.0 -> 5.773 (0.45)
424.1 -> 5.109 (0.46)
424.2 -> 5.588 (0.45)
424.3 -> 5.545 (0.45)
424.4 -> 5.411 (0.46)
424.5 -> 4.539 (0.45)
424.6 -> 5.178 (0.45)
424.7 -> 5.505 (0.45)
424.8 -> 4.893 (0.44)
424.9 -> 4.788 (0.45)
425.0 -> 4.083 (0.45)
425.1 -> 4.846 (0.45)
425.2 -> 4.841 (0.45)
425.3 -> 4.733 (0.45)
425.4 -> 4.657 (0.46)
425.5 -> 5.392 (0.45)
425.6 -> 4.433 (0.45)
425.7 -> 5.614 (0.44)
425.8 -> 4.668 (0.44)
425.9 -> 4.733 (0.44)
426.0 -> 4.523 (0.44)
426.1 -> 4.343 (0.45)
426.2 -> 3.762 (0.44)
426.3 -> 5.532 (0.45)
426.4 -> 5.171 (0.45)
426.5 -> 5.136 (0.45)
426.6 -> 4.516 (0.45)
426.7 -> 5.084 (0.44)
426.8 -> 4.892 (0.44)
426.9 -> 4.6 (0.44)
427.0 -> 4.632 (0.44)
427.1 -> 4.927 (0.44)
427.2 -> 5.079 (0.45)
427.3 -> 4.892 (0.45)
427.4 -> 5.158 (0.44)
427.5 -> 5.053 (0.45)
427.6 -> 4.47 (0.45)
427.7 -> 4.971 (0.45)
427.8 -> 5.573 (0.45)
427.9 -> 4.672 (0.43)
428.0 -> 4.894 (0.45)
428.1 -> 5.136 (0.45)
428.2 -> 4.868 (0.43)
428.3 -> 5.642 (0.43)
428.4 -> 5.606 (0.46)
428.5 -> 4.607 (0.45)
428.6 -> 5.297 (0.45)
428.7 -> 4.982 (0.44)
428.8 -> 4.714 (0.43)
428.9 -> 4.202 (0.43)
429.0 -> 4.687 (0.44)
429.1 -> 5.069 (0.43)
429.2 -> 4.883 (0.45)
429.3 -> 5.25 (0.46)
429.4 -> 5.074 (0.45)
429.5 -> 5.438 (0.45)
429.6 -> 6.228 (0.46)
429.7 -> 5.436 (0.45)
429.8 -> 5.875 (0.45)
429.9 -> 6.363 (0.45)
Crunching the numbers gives 0.19 mag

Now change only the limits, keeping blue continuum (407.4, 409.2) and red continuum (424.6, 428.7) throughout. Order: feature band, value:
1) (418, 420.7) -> 0.08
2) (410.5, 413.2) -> -0.07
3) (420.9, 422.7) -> 0.13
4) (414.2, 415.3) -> 0.16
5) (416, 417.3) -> 0.05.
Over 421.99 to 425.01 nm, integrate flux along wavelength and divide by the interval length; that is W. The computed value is 4.99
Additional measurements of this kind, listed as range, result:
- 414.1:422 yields 4.69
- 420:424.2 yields 4.67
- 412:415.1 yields 4.86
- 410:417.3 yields 5.18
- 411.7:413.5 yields 5.07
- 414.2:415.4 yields 4.41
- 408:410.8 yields 6.2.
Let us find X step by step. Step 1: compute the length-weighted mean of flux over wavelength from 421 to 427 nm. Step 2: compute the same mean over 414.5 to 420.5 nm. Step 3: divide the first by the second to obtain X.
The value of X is 1.01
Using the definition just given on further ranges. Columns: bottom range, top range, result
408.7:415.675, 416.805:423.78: 0.88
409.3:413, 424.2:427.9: 0.82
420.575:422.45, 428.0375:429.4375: 1.15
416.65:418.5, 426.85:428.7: 0.95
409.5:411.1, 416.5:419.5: 0.73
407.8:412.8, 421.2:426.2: 0.83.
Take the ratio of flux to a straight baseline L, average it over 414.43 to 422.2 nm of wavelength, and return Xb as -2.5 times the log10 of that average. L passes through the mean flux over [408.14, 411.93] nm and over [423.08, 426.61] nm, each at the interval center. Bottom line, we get 0.17 mag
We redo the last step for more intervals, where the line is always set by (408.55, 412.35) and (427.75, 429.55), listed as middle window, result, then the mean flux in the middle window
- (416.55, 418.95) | 0.089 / 5.19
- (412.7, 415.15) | 0.224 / 4.76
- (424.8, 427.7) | 0.077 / 4.81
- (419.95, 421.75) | 0.253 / 4.33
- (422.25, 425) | 0.052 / 5.06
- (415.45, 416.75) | 0.203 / 4.75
